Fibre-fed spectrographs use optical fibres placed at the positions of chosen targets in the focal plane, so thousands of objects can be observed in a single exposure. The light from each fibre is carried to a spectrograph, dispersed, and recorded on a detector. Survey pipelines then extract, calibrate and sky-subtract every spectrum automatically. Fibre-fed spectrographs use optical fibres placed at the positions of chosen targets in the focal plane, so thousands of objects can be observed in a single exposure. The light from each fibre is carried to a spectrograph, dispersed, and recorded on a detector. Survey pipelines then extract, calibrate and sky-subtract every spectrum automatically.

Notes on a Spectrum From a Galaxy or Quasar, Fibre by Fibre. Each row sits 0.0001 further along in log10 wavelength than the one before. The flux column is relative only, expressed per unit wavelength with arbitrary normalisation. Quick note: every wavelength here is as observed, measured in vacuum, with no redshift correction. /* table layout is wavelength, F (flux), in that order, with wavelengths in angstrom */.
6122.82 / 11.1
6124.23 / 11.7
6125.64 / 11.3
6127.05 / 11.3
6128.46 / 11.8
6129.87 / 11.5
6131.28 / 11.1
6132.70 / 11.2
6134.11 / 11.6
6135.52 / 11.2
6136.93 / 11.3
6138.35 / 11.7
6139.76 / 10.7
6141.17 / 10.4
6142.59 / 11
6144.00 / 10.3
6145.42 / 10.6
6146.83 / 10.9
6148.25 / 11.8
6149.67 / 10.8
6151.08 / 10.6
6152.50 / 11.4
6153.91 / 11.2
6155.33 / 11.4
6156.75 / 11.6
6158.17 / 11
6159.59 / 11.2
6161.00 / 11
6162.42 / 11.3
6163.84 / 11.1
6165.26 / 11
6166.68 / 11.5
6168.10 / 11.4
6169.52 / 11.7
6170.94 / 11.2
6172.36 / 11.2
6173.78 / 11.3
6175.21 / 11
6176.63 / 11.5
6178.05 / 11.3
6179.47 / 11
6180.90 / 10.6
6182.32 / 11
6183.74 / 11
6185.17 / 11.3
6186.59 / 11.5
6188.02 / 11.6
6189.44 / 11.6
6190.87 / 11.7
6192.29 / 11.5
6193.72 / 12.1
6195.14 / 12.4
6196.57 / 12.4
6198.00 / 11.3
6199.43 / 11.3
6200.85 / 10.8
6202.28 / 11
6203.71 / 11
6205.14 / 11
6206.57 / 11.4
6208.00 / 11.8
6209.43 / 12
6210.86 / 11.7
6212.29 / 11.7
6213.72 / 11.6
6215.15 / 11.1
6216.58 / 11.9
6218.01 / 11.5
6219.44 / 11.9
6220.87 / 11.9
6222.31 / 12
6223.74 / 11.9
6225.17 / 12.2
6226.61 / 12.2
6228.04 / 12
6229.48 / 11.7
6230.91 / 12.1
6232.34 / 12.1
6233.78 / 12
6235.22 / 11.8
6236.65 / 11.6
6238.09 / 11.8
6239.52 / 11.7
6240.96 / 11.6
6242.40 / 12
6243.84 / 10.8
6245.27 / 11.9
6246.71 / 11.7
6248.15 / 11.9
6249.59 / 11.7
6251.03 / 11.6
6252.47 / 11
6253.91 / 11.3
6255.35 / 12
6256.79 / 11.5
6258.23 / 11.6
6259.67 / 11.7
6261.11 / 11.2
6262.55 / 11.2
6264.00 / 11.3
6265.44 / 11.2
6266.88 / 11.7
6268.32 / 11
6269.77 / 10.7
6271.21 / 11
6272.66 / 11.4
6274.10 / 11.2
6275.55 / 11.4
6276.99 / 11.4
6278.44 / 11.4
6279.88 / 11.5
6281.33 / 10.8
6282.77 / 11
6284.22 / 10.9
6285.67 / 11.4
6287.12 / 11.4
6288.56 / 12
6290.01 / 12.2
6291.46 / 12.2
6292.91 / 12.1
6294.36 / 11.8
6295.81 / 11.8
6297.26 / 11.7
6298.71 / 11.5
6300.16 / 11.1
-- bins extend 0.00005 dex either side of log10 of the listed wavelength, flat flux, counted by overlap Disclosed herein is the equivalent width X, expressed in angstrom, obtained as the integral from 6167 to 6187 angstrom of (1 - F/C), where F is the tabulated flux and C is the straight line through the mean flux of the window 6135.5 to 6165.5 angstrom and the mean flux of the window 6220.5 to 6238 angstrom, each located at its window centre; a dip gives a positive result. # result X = 0.3 angstrom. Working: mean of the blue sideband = 11.1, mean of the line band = 11.2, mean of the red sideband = 11.9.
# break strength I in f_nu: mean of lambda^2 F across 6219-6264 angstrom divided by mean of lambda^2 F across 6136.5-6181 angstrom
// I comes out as 1.08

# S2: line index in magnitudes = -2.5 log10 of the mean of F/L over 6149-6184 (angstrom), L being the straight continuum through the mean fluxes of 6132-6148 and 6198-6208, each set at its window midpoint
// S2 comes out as -0.01 mag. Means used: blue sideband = 11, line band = 11.2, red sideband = 11.1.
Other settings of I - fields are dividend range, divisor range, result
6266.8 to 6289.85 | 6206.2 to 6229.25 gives 0.97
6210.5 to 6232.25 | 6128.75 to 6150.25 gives 1.10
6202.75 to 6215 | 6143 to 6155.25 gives 1.07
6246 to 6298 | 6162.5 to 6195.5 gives 1.04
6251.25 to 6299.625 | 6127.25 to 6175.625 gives 1.07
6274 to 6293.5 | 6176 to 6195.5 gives 1.04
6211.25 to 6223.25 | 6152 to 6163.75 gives 1.06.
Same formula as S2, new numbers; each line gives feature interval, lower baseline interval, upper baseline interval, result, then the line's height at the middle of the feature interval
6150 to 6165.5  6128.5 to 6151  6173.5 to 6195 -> 0.00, 11.2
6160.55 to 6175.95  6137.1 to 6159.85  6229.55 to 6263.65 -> -0.01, 11.2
